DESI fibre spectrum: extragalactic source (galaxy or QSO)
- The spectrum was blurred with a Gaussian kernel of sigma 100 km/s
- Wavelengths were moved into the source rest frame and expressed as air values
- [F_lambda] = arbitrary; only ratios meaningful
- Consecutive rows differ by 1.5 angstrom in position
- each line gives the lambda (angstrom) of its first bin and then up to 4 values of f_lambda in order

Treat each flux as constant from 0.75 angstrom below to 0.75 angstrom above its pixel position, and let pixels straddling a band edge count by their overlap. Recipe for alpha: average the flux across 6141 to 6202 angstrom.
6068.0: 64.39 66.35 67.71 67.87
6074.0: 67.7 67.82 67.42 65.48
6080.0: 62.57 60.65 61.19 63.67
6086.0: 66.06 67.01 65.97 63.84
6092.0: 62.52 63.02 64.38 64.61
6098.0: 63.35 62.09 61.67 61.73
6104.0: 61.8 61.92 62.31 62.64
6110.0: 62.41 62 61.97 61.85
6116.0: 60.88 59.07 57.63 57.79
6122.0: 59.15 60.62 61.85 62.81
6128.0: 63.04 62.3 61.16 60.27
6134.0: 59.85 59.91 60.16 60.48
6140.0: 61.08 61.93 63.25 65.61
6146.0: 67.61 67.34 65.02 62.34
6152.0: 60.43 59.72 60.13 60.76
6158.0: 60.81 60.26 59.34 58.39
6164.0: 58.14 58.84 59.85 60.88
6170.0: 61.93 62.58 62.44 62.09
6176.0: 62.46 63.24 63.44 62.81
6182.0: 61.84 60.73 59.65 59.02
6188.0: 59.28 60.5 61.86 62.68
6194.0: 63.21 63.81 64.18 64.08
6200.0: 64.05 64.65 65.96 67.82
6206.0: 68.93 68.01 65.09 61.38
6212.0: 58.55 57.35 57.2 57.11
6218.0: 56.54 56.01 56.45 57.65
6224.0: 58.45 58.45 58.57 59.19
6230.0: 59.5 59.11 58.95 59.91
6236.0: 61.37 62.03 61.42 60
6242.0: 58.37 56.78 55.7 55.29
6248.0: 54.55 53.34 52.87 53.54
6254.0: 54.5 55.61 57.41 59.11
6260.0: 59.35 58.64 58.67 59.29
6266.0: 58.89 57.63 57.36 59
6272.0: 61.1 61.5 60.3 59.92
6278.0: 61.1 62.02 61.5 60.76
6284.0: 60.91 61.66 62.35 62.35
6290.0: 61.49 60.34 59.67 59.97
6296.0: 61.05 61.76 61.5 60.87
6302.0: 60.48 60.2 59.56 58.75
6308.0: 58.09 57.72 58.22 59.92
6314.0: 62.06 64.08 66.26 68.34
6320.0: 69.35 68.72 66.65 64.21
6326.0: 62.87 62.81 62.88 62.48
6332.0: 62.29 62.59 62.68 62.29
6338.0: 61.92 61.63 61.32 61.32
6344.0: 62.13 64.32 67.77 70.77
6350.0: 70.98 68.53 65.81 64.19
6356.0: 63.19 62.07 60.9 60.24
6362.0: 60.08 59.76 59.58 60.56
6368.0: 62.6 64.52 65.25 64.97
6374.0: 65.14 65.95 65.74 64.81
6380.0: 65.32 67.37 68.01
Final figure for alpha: 62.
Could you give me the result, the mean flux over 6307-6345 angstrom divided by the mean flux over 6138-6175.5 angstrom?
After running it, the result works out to 1.0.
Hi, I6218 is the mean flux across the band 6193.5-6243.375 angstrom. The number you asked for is 60.9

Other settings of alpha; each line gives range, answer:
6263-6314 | 60.2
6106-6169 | 61.2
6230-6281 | 58.4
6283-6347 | 62.2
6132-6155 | 62.3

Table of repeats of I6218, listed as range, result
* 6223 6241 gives 59.7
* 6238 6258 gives 56.2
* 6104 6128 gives 61.1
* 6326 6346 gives 62.4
